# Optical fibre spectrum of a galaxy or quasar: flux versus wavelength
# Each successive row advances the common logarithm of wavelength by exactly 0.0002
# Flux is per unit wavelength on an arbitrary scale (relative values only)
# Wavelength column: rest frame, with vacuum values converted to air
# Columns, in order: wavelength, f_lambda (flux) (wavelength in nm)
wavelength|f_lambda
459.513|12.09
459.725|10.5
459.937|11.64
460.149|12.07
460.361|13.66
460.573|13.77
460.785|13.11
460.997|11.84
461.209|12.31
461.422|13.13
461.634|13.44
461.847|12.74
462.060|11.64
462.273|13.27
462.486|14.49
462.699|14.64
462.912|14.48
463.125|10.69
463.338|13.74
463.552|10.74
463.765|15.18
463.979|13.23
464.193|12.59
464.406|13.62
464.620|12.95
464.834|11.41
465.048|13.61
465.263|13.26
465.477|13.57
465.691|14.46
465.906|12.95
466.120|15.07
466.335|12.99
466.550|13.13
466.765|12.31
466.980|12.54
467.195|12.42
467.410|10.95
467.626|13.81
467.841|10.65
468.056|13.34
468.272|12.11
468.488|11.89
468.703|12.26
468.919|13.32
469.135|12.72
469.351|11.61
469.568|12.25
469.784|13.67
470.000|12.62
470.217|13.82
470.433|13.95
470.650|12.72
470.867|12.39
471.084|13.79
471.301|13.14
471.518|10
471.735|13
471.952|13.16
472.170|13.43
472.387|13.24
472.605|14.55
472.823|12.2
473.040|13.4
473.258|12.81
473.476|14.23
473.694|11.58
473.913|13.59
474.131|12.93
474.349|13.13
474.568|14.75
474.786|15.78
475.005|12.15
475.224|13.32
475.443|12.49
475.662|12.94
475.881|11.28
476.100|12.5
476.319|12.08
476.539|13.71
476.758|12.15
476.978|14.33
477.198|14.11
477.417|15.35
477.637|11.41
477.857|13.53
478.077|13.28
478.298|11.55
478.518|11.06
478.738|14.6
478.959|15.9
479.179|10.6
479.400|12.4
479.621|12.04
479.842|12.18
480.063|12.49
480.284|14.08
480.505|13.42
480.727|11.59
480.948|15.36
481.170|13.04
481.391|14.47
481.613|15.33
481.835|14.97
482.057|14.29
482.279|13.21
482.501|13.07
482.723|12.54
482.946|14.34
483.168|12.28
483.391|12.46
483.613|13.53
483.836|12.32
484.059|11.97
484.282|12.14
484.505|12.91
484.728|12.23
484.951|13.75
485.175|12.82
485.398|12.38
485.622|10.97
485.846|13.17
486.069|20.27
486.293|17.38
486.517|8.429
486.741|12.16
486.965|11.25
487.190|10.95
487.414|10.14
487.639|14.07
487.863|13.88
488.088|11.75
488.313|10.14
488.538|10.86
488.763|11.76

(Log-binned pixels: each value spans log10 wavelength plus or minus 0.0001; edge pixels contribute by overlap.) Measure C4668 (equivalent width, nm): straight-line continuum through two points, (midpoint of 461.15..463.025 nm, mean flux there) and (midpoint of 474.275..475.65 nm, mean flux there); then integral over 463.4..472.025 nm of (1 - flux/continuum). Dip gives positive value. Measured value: 0.40 nm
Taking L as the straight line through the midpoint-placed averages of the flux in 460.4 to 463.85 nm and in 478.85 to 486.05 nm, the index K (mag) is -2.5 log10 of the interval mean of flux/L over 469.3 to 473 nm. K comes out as 0.01 mag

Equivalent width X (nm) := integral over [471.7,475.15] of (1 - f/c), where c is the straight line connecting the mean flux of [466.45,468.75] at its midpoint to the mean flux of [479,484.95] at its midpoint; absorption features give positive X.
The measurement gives -0.205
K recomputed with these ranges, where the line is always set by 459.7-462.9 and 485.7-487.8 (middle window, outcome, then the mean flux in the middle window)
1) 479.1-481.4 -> 0.02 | 12.8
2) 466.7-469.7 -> 0.06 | 12.3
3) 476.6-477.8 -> -0.04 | 13.5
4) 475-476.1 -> 0.05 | 12.5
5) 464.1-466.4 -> -0.03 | 13.3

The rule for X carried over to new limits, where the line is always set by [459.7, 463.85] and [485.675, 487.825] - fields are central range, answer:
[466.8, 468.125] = 0.069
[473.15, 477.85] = -0.071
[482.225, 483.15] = -0.011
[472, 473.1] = -0.033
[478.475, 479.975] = 0.030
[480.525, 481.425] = -0.035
